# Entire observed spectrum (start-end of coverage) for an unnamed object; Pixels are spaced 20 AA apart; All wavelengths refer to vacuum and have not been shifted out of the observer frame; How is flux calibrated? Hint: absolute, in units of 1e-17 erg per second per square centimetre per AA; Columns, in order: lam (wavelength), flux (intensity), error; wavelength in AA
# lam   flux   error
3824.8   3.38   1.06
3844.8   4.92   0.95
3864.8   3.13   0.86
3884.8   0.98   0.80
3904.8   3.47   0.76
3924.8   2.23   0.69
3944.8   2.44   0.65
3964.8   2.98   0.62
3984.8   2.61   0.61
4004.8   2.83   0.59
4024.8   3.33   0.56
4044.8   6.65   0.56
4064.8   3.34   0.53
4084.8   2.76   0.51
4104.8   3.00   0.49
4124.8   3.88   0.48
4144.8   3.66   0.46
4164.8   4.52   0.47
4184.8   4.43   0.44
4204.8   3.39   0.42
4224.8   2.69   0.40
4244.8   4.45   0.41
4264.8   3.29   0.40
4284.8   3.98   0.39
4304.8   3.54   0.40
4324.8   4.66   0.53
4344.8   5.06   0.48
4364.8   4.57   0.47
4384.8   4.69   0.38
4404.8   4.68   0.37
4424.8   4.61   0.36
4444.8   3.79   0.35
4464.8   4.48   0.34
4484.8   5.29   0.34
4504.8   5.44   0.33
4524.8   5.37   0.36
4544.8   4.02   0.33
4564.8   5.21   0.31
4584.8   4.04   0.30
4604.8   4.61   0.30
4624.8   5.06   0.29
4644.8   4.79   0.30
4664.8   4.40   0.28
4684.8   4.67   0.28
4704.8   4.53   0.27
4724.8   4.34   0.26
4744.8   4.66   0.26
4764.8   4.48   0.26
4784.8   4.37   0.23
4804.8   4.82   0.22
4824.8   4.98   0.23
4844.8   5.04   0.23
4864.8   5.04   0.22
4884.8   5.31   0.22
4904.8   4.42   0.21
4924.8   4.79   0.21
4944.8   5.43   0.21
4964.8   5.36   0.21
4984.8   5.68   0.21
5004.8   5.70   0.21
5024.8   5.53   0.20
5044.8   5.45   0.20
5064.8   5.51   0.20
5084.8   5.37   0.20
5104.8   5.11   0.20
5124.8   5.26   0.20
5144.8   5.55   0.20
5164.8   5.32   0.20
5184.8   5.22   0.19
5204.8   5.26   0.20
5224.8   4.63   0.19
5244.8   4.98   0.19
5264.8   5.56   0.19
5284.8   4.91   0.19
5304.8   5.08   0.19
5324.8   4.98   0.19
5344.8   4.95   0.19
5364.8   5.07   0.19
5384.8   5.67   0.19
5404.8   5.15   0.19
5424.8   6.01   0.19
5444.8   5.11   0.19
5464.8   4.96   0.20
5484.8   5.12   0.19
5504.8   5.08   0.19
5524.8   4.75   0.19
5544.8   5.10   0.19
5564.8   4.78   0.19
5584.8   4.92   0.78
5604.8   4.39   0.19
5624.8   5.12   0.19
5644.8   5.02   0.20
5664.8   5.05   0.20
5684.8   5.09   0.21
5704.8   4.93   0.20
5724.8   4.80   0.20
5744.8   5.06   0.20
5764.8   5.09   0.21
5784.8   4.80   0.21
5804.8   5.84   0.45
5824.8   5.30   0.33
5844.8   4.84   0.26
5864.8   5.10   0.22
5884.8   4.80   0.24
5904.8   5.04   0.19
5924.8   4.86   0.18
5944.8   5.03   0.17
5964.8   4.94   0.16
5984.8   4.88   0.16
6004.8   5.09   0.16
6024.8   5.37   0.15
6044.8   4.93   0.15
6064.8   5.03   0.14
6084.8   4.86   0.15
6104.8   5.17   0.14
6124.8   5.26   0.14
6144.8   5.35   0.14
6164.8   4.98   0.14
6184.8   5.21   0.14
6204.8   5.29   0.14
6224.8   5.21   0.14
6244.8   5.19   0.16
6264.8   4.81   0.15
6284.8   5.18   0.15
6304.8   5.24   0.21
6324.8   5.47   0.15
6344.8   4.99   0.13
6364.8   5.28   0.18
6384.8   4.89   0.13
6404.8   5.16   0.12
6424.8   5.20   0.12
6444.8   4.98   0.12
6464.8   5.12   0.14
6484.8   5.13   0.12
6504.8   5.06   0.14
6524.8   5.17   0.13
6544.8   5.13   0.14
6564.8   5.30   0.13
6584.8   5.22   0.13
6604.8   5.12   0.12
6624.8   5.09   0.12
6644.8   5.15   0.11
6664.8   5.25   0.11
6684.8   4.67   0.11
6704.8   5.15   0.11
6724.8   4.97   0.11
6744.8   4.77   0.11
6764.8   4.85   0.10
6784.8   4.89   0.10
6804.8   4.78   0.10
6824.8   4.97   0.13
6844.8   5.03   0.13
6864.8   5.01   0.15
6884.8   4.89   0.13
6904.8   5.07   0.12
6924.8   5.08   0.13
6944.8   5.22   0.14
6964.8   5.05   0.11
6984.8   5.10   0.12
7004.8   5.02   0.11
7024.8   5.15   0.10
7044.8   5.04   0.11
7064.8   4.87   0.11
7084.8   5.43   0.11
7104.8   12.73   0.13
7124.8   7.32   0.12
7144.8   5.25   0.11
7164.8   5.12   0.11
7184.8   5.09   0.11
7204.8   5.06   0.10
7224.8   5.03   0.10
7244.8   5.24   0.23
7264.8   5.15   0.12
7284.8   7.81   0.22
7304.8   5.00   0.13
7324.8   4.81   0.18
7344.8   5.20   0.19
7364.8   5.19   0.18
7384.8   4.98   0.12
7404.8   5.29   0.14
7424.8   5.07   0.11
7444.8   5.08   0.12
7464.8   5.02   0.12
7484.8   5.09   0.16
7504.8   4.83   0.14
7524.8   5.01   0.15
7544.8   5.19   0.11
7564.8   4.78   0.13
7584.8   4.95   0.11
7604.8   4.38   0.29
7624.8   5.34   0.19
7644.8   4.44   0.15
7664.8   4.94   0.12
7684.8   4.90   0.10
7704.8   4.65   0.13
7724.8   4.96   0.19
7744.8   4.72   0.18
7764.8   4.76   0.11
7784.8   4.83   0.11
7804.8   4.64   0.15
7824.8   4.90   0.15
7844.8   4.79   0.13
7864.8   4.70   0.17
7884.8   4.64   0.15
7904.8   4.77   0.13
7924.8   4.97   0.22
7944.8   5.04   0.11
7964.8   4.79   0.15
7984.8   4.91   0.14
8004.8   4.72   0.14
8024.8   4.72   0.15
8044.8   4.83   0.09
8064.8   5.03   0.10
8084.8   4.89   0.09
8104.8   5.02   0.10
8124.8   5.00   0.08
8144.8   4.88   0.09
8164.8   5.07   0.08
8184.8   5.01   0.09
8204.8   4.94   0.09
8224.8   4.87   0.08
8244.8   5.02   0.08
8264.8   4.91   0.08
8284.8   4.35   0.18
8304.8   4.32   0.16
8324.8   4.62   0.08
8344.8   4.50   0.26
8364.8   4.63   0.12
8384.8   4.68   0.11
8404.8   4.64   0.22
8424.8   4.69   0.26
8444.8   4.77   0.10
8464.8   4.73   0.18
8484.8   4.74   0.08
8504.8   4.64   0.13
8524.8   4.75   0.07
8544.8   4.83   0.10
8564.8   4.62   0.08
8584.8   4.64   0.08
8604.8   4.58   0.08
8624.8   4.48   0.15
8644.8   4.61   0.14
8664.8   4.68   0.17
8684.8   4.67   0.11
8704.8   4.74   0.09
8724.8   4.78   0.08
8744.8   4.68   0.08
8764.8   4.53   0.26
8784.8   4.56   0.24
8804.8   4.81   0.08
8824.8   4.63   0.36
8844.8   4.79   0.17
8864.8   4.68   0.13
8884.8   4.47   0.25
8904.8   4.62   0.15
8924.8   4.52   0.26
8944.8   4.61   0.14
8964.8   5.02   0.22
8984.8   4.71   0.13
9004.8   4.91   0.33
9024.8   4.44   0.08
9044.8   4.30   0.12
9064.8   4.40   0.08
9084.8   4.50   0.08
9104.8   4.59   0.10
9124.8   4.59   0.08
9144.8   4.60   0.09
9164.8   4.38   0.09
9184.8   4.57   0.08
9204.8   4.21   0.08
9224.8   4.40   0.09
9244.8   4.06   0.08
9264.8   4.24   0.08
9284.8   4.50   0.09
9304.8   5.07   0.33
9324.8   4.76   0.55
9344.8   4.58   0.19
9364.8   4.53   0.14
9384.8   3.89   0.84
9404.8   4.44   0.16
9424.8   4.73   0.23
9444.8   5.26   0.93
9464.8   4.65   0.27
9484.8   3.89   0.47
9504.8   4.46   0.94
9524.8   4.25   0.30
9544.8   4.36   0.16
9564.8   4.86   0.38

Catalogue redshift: 0.08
